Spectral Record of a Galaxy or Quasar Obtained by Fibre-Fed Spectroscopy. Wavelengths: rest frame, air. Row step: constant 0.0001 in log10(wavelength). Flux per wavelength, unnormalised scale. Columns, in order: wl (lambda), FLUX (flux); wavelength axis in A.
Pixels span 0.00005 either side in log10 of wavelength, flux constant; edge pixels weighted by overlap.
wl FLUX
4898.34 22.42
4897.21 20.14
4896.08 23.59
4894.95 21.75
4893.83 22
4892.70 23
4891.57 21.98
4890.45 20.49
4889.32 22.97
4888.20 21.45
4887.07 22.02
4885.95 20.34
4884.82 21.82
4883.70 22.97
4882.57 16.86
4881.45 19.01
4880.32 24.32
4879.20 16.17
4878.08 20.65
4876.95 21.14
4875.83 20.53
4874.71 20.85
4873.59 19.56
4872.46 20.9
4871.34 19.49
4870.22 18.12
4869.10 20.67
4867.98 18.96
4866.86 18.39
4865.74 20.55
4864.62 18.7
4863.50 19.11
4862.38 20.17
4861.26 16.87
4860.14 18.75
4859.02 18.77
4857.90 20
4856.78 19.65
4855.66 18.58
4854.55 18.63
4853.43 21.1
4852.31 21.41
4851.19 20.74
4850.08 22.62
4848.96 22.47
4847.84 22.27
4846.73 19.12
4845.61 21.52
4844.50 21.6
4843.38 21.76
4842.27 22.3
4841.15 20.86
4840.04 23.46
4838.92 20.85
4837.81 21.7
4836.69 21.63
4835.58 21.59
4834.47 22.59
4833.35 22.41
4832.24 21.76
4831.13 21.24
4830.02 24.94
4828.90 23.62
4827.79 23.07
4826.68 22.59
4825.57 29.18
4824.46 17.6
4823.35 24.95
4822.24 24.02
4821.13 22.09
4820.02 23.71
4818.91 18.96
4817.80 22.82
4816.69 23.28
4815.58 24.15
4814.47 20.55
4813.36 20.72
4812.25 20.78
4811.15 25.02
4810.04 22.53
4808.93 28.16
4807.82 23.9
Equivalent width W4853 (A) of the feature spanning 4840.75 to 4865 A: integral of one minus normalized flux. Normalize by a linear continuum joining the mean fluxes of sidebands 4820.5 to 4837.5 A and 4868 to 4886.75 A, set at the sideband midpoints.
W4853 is 1.4 A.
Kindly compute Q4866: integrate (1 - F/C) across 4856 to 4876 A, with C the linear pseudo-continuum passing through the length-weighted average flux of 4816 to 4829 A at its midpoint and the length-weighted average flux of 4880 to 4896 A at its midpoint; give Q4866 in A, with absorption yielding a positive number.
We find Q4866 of 2.35 A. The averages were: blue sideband 23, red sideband 21.5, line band 19.4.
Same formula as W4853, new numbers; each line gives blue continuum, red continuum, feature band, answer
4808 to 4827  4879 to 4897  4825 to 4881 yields 3.2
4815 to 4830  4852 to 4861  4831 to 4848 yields -0.3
